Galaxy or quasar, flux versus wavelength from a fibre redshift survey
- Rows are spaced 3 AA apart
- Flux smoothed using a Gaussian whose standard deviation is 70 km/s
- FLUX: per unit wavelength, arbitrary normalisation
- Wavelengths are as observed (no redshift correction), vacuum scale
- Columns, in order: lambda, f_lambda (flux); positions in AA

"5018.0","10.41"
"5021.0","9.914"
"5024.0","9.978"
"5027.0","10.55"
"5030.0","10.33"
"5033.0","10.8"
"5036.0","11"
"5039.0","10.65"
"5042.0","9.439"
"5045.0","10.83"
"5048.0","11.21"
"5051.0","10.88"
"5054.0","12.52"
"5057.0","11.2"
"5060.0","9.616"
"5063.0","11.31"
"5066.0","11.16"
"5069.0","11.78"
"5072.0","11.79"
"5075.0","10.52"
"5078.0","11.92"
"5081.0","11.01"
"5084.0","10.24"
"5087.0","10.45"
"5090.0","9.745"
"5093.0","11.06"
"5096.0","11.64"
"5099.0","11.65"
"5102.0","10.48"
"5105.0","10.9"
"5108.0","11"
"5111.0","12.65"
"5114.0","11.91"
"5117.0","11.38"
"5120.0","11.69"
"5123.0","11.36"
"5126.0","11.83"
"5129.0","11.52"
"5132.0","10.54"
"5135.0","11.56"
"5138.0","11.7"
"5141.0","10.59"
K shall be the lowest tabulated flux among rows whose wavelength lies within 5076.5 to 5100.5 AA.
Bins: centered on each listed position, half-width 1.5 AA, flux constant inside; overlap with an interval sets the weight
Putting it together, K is 9.745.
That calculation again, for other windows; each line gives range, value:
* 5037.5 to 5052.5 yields 9.439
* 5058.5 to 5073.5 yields 9.616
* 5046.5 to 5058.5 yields 10.88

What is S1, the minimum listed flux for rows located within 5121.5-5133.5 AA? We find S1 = 10.54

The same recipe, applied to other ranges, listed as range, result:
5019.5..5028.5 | 9.914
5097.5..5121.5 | 10.48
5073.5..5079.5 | 10.52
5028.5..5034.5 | 10.33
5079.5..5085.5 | 10.24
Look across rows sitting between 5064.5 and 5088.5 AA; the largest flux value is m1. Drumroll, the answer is 11.92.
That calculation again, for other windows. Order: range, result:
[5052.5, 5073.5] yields 12.52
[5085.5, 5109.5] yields 11.65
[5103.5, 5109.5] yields 11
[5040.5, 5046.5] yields 10.83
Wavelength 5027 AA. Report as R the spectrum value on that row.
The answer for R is 10.55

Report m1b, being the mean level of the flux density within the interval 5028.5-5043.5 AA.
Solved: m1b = 10.4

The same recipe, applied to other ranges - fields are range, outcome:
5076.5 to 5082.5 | 11.5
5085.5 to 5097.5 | 10.7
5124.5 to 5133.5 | 11.3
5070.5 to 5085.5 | 11.1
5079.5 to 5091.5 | 10.4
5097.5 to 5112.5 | 11.3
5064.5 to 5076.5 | 11.3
